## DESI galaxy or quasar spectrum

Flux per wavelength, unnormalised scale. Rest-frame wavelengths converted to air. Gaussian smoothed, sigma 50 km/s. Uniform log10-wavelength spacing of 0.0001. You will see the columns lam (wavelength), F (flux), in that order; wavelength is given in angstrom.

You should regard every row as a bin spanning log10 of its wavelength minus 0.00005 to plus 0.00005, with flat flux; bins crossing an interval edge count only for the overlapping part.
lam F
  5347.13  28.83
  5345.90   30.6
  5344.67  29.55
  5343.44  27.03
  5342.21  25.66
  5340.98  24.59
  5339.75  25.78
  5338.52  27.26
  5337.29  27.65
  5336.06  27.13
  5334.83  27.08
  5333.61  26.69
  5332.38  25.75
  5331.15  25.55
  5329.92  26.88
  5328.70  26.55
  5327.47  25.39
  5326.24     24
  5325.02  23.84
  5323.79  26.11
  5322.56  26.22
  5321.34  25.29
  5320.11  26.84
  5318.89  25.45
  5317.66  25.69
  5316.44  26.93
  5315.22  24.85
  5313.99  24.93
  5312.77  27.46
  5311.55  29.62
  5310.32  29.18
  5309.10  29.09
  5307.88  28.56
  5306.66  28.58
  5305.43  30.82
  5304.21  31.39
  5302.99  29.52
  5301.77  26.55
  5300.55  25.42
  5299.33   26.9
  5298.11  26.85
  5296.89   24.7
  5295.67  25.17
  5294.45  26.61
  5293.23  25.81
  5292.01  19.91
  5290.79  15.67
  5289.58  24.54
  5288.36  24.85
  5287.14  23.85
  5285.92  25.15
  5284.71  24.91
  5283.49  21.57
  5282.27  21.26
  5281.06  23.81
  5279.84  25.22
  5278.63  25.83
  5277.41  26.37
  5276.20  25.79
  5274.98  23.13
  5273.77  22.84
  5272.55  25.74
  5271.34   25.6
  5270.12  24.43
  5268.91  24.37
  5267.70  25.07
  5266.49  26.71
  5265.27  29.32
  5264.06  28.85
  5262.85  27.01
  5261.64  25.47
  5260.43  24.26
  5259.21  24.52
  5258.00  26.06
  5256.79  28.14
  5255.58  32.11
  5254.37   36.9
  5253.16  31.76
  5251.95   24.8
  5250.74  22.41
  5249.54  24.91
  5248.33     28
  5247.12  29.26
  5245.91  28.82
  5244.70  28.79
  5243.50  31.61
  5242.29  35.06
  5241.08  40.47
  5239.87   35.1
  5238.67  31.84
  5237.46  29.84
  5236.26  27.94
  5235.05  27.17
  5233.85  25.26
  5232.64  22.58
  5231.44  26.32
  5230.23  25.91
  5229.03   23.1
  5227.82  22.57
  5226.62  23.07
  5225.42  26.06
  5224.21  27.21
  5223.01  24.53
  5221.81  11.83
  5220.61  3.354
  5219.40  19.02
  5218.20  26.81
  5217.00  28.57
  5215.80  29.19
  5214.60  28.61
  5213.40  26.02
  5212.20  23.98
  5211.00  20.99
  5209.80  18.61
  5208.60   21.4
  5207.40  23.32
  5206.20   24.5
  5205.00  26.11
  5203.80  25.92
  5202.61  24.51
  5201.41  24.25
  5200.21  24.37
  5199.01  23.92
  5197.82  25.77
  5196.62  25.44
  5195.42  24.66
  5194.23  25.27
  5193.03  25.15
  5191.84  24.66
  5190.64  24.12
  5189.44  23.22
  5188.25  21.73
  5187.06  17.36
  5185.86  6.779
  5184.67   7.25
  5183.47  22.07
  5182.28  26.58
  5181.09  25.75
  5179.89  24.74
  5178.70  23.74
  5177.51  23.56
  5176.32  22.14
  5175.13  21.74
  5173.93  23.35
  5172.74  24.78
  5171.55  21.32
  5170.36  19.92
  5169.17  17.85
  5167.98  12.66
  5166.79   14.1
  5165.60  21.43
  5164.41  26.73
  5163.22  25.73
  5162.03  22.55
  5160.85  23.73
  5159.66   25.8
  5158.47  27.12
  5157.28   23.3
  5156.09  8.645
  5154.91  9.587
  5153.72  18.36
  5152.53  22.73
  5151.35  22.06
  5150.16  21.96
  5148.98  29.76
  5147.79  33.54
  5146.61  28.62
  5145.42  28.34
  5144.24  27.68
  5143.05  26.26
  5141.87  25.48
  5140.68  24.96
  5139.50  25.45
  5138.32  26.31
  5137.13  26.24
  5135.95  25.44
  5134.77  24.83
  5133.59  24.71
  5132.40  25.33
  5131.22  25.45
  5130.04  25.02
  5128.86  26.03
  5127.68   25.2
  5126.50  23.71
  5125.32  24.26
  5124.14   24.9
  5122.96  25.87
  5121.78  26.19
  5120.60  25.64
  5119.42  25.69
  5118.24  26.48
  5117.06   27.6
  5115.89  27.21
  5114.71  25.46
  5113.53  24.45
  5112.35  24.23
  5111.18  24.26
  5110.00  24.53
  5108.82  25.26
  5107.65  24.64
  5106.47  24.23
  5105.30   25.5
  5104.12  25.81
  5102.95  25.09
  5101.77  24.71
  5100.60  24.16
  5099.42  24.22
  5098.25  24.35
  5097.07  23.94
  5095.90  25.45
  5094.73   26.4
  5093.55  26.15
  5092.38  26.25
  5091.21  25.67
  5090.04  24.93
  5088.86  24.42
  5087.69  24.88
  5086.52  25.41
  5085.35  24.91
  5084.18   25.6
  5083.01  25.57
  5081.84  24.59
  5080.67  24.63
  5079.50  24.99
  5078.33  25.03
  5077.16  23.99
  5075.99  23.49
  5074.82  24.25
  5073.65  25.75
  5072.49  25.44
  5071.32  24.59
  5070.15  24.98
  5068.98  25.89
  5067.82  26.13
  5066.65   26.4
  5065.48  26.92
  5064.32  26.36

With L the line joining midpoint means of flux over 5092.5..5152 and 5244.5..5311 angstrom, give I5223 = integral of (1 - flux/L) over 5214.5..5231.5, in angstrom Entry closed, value 2.1 angstrom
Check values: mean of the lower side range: 25.6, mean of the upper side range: 26.2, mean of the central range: 22.8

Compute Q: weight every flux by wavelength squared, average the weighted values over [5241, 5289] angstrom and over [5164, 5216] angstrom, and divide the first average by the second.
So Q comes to 1.2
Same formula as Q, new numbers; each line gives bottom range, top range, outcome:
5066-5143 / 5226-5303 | 1.11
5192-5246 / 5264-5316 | 1.04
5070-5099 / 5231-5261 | 1.23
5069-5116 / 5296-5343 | 1.17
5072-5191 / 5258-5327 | 1.15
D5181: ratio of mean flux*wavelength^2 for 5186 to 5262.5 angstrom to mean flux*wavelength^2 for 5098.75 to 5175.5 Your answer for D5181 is 1.1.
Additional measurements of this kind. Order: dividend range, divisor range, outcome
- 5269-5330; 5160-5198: 1.23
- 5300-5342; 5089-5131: 1.15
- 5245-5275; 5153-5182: 1.31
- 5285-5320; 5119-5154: 1.09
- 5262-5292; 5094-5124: 1.04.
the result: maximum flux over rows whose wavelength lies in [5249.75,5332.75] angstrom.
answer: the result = 36.9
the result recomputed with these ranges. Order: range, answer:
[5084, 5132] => 27.6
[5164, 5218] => 29.19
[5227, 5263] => 40.47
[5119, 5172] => 33.54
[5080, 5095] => 26.4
